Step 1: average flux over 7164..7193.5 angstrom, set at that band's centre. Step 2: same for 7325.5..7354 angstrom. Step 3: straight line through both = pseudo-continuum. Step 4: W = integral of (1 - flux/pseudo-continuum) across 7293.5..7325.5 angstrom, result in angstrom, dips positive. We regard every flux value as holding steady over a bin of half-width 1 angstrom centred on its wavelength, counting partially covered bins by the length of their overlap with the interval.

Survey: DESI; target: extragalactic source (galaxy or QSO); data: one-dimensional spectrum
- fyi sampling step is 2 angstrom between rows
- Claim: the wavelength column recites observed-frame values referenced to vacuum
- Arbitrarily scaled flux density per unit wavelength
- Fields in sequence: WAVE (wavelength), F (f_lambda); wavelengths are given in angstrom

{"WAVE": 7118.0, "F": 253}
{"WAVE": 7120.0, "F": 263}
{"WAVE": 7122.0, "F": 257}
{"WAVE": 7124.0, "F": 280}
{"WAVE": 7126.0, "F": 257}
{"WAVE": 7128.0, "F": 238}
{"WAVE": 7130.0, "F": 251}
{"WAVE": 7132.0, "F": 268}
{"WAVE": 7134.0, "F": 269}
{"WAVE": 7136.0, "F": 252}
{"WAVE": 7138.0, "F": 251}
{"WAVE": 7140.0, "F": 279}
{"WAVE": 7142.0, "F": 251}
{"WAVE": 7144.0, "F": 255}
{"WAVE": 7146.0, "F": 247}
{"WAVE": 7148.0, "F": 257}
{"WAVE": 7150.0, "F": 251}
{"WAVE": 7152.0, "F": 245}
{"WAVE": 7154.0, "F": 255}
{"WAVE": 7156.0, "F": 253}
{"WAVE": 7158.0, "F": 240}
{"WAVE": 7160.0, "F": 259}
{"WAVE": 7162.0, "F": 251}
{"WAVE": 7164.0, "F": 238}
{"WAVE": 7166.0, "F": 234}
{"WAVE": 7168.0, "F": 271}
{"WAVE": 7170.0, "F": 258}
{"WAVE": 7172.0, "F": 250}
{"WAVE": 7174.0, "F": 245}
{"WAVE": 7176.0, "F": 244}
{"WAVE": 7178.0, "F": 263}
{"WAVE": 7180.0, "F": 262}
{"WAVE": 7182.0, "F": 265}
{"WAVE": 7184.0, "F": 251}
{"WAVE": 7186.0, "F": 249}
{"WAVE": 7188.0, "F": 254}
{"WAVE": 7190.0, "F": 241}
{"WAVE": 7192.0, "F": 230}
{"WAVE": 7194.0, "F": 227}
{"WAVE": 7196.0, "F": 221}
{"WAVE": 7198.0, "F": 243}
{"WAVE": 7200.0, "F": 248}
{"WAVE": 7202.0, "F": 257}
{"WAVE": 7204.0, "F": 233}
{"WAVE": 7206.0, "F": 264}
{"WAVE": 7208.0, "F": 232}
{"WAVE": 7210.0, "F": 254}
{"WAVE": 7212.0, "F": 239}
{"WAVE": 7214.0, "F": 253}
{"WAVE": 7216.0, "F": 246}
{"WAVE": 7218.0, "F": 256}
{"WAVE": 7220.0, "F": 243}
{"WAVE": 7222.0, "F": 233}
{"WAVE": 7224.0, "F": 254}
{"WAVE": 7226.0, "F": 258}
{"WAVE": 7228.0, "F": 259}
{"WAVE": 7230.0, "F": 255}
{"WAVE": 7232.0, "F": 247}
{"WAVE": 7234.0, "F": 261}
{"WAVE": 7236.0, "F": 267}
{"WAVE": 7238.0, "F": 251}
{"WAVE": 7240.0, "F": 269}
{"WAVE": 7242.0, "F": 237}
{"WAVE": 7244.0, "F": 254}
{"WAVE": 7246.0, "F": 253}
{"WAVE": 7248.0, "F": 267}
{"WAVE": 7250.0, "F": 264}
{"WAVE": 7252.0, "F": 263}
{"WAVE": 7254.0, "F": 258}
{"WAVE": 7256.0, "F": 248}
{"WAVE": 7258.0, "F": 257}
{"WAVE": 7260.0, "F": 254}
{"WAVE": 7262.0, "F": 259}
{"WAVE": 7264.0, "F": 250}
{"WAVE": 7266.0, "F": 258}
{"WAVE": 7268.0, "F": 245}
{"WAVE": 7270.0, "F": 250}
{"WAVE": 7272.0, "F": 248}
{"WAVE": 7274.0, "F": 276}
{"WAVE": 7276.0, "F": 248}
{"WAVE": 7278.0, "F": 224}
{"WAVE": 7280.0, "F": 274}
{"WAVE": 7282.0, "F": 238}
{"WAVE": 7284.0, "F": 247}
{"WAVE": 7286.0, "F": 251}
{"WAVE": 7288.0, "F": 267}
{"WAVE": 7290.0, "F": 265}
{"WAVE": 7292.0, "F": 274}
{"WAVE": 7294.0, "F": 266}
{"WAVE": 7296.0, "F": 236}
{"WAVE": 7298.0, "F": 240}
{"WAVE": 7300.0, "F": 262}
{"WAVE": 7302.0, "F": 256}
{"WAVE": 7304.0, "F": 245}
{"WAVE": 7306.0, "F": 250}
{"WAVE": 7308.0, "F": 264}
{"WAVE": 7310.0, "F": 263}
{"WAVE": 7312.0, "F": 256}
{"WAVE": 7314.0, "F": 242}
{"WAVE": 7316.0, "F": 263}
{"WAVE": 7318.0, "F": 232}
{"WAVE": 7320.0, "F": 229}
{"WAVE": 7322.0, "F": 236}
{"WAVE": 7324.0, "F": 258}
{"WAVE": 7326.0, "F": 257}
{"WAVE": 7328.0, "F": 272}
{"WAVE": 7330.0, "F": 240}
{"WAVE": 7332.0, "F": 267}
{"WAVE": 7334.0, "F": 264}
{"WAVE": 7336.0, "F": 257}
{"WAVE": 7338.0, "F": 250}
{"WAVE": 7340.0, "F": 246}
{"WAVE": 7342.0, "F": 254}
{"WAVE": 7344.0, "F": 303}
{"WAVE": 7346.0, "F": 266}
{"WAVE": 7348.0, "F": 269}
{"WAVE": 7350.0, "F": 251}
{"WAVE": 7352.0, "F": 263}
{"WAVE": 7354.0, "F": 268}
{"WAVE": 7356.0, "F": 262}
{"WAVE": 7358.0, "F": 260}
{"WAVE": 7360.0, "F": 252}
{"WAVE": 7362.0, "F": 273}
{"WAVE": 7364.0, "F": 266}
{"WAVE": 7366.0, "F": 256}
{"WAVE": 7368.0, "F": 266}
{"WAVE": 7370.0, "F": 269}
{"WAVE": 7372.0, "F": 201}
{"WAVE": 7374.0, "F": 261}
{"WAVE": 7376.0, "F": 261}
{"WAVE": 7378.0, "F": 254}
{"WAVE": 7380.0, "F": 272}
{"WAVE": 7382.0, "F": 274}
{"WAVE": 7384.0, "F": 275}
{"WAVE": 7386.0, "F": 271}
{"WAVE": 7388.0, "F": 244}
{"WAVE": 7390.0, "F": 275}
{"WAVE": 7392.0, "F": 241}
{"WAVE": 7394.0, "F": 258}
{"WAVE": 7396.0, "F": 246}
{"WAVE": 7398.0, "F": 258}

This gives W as 1.2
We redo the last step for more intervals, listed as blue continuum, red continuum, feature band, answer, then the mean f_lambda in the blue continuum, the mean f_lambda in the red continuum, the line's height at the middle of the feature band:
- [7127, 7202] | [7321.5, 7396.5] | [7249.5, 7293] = 0.05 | 251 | 260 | 256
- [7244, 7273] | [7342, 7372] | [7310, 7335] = 0.84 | 255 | 263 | 261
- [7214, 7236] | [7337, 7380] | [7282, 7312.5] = 0.08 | 252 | 260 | 256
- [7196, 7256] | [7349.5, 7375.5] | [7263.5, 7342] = 0.65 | 252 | 258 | 255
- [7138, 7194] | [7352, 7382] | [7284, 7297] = -0.13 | 251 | 259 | 256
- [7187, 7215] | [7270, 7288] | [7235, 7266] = -1.06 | 243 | 252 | 248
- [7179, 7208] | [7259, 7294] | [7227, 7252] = -0.65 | 246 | 255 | 251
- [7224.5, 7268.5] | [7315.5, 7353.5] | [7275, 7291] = 0.29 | 256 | 257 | 256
